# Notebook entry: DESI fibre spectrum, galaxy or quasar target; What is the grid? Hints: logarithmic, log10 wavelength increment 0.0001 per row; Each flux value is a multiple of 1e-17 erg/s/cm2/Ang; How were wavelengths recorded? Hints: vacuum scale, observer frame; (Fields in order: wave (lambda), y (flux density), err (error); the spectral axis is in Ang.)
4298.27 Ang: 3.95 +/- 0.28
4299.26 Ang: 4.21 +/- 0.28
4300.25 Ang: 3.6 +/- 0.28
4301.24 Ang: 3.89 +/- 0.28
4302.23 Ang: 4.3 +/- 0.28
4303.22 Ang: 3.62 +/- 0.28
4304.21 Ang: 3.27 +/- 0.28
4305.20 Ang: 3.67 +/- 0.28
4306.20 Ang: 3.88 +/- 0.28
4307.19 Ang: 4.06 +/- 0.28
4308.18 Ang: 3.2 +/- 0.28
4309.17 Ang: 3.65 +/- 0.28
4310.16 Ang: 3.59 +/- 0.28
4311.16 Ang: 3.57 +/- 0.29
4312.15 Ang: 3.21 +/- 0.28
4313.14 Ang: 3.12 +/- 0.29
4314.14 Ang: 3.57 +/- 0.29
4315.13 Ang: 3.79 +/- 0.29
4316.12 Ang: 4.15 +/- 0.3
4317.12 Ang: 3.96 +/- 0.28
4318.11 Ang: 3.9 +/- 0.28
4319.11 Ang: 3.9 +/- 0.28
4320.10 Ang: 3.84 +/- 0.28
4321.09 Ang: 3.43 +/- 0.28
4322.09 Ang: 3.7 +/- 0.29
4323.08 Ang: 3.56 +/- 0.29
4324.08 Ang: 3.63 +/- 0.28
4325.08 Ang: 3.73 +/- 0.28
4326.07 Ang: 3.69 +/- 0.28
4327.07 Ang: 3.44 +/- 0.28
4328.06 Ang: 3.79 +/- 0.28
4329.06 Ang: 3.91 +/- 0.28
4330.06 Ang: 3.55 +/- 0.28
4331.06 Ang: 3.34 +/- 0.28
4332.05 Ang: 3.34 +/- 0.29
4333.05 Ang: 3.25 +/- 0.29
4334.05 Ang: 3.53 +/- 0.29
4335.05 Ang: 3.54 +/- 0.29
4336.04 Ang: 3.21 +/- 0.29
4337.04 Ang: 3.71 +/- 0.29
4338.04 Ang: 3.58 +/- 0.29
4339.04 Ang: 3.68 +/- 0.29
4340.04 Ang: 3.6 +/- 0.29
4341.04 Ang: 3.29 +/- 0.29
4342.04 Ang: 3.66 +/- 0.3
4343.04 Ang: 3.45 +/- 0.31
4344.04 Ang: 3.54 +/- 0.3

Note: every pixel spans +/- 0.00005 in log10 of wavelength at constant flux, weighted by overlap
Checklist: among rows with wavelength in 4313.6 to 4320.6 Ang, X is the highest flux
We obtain 4.15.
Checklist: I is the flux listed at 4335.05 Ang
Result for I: 3.54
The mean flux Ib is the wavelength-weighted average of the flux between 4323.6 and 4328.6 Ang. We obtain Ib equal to 3.66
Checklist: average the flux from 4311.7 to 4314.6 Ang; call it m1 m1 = 3.29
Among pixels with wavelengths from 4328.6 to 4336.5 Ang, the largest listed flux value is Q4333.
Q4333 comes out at 3.91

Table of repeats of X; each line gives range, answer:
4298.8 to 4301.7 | 4.21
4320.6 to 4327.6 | 3.73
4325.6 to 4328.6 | 3.79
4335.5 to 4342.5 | 3.71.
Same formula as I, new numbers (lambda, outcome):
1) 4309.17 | 3.65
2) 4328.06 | 3.79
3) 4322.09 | 3.7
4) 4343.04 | 3.45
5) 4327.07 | 3.44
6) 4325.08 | 3.73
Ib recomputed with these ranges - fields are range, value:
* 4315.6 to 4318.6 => 4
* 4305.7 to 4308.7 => 3.71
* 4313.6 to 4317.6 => 3.85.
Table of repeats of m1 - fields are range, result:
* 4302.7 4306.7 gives 3.61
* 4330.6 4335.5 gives 3.4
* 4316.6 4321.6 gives 3.8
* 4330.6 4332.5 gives 3.35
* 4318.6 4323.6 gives 3.69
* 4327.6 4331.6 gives 3.64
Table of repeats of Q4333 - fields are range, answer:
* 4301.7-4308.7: 4.3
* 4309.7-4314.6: 3.59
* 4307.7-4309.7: 3.65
